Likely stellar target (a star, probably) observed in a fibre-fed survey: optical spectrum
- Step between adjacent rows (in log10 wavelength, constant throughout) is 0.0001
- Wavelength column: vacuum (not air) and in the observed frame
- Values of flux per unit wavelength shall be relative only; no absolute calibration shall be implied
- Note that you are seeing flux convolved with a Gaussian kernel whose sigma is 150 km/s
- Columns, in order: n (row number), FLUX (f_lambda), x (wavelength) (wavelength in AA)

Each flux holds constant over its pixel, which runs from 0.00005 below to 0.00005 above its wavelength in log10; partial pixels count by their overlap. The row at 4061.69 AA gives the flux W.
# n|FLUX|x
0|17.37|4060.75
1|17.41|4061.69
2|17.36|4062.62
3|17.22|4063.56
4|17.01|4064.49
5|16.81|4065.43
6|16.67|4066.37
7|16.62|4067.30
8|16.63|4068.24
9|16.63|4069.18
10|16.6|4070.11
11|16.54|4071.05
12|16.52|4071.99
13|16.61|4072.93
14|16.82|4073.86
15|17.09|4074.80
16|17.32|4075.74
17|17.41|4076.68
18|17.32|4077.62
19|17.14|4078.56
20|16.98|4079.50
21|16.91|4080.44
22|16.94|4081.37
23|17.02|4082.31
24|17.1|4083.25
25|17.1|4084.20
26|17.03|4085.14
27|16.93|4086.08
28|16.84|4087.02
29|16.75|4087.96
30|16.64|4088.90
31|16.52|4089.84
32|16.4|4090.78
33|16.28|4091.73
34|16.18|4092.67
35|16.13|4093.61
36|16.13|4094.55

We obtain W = 17.41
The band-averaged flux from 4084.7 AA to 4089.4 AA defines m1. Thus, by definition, 16.9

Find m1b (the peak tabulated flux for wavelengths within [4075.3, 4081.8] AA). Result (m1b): 17.41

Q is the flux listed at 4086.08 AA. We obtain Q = 16.93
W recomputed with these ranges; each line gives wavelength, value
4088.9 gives 16.64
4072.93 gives 16.61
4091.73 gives 16.28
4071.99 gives 16.52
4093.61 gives 16.13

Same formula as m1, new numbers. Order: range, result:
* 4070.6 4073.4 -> 16.6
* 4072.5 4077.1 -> 17.1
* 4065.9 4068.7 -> 16.6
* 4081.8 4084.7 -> 17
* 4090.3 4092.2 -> 16.3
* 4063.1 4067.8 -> 16.9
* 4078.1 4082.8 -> 17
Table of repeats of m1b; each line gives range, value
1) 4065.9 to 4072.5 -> 16.67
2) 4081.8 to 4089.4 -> 17.1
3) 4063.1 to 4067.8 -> 17.22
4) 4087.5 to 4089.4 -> 16.75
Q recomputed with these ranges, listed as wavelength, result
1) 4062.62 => 17.36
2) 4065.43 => 16.81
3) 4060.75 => 17.37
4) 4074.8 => 17.09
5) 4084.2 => 17.1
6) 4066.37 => 16.67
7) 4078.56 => 17.14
